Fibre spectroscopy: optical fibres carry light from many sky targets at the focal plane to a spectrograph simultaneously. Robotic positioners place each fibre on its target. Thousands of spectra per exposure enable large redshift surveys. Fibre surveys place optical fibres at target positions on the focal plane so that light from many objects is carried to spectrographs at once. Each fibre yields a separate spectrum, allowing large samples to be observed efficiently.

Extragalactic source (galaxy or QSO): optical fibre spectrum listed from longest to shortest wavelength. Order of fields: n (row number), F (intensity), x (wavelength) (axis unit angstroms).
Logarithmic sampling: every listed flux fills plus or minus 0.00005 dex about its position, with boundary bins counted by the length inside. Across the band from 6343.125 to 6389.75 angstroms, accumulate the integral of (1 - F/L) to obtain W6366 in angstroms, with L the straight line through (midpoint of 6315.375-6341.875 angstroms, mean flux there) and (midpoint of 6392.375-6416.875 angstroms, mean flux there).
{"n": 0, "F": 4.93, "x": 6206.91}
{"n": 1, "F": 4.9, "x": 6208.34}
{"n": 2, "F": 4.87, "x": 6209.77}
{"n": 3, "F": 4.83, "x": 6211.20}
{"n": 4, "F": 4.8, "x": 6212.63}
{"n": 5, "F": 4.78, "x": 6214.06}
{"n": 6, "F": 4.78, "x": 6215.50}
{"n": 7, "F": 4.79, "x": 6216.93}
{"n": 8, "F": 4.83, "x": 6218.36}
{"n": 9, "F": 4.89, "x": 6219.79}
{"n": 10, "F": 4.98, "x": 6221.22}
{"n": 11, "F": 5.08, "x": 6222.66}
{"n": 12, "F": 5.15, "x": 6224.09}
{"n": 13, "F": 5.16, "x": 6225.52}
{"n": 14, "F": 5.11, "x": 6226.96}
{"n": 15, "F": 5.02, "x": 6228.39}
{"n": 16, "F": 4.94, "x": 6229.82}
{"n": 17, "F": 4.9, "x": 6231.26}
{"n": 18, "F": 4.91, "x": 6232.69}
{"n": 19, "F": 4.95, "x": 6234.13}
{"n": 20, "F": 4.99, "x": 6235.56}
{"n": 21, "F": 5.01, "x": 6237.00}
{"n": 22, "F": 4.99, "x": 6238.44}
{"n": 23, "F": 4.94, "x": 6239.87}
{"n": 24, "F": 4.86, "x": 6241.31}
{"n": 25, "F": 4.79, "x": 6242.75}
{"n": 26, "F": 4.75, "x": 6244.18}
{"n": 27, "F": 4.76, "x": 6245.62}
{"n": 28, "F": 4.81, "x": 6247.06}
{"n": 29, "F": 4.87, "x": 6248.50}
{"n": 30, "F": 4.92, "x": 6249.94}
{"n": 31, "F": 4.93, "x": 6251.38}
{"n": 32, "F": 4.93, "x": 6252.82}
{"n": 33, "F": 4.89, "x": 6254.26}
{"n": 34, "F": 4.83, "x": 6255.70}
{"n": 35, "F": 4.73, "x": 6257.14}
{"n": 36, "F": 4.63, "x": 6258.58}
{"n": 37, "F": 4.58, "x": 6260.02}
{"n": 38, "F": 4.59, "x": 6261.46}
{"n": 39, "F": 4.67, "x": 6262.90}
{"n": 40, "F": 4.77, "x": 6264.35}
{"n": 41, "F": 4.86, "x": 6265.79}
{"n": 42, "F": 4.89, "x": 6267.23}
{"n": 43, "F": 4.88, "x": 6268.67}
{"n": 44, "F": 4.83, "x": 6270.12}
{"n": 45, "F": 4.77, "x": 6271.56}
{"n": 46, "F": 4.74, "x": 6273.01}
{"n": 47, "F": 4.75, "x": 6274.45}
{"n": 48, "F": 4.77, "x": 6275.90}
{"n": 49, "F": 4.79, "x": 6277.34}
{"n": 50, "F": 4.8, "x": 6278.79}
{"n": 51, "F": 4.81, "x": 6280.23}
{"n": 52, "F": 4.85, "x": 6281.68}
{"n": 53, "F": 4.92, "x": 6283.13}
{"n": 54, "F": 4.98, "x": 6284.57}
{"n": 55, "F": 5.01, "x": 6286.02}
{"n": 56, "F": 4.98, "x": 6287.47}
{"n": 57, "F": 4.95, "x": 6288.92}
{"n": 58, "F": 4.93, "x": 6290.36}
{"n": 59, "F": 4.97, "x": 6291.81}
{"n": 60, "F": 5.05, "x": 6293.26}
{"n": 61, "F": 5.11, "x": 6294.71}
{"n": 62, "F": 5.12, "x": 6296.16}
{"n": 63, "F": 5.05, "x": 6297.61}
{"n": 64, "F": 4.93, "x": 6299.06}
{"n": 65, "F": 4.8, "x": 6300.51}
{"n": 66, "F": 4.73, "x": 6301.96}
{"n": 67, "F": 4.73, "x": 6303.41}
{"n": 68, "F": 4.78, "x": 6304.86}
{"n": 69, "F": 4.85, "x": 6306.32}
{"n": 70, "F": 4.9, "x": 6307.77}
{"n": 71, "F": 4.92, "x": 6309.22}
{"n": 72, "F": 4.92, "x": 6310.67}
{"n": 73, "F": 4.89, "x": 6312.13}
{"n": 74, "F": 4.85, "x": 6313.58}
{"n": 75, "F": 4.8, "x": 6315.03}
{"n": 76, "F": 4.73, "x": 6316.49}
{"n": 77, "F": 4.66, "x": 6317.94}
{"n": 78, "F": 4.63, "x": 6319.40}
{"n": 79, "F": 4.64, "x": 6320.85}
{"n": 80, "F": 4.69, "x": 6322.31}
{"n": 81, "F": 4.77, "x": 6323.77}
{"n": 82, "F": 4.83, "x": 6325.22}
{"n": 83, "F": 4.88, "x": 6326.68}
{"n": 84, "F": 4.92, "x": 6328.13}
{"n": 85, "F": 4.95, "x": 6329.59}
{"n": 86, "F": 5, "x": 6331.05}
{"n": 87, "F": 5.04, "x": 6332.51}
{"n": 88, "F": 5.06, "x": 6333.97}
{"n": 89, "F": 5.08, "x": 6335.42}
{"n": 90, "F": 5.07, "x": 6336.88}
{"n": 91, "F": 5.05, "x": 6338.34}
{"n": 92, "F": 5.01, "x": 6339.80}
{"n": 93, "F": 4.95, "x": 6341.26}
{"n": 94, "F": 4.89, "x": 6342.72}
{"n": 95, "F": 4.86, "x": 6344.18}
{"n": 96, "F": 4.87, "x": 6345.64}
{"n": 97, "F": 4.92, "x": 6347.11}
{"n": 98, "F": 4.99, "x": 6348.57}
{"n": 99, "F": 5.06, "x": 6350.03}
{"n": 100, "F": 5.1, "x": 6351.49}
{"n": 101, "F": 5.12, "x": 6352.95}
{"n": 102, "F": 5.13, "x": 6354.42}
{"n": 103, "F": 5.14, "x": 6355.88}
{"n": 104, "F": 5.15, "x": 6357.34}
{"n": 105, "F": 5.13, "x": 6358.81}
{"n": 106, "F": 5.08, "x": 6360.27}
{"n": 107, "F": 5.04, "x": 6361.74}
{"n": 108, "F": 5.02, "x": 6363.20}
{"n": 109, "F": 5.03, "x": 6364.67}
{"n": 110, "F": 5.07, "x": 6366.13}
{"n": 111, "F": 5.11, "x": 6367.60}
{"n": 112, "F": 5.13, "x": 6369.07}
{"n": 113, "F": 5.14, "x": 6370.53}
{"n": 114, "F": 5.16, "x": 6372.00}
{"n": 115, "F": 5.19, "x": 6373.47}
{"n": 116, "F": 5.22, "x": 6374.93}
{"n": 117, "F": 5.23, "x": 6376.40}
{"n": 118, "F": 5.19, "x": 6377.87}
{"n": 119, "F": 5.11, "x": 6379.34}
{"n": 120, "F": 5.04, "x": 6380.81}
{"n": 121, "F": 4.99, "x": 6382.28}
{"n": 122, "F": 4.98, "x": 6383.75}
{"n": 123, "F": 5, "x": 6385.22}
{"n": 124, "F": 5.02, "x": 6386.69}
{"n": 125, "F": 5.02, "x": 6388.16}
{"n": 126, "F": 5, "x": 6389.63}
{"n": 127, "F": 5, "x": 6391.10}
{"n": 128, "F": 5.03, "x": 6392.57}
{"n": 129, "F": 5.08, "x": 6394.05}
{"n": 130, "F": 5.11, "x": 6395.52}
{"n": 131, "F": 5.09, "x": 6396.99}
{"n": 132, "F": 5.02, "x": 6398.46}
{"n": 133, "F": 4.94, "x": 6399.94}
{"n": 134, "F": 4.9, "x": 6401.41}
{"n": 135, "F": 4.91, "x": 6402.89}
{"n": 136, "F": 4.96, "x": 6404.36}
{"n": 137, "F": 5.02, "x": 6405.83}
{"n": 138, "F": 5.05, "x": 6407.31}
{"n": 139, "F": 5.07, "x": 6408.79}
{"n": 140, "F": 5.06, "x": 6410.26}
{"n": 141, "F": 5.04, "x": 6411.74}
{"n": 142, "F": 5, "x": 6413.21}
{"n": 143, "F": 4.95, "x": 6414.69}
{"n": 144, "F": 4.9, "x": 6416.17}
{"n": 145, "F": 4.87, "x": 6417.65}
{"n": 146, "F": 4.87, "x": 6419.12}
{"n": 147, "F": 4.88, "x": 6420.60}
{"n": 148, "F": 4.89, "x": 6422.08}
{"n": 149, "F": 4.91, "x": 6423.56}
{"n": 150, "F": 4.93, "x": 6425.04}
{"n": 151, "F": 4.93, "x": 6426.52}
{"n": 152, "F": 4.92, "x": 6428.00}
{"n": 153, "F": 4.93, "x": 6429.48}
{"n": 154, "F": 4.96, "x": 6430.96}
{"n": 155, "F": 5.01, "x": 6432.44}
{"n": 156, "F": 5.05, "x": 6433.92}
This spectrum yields -1.2 angstroms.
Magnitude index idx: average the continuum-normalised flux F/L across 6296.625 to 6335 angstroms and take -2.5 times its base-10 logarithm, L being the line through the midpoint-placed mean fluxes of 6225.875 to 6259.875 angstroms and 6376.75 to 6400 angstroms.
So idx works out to 0.03 mag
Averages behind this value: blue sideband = 4.89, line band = 4.85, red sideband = 5.04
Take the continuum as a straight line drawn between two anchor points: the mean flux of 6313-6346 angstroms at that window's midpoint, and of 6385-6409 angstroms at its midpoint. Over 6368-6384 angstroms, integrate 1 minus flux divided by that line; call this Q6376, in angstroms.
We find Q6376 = -0.5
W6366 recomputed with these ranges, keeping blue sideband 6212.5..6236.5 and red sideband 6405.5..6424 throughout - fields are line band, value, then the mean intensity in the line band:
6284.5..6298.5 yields -0.2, 5.01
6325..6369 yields -0.6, 5.02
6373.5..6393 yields -0.4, 5.07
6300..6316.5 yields 0.4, 4.83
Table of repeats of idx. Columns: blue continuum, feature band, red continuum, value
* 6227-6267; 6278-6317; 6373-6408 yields 0.00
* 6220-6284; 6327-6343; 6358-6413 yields 0.00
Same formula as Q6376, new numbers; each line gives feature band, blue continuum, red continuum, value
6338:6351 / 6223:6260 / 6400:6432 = -0.06 angstroms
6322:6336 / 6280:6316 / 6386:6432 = 0.01 angstroms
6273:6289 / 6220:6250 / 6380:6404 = 0.32 angstroms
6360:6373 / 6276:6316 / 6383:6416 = -0.30 angstroms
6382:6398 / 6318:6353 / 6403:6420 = -0.21 angstroms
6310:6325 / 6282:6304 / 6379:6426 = 0.60 angstroms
